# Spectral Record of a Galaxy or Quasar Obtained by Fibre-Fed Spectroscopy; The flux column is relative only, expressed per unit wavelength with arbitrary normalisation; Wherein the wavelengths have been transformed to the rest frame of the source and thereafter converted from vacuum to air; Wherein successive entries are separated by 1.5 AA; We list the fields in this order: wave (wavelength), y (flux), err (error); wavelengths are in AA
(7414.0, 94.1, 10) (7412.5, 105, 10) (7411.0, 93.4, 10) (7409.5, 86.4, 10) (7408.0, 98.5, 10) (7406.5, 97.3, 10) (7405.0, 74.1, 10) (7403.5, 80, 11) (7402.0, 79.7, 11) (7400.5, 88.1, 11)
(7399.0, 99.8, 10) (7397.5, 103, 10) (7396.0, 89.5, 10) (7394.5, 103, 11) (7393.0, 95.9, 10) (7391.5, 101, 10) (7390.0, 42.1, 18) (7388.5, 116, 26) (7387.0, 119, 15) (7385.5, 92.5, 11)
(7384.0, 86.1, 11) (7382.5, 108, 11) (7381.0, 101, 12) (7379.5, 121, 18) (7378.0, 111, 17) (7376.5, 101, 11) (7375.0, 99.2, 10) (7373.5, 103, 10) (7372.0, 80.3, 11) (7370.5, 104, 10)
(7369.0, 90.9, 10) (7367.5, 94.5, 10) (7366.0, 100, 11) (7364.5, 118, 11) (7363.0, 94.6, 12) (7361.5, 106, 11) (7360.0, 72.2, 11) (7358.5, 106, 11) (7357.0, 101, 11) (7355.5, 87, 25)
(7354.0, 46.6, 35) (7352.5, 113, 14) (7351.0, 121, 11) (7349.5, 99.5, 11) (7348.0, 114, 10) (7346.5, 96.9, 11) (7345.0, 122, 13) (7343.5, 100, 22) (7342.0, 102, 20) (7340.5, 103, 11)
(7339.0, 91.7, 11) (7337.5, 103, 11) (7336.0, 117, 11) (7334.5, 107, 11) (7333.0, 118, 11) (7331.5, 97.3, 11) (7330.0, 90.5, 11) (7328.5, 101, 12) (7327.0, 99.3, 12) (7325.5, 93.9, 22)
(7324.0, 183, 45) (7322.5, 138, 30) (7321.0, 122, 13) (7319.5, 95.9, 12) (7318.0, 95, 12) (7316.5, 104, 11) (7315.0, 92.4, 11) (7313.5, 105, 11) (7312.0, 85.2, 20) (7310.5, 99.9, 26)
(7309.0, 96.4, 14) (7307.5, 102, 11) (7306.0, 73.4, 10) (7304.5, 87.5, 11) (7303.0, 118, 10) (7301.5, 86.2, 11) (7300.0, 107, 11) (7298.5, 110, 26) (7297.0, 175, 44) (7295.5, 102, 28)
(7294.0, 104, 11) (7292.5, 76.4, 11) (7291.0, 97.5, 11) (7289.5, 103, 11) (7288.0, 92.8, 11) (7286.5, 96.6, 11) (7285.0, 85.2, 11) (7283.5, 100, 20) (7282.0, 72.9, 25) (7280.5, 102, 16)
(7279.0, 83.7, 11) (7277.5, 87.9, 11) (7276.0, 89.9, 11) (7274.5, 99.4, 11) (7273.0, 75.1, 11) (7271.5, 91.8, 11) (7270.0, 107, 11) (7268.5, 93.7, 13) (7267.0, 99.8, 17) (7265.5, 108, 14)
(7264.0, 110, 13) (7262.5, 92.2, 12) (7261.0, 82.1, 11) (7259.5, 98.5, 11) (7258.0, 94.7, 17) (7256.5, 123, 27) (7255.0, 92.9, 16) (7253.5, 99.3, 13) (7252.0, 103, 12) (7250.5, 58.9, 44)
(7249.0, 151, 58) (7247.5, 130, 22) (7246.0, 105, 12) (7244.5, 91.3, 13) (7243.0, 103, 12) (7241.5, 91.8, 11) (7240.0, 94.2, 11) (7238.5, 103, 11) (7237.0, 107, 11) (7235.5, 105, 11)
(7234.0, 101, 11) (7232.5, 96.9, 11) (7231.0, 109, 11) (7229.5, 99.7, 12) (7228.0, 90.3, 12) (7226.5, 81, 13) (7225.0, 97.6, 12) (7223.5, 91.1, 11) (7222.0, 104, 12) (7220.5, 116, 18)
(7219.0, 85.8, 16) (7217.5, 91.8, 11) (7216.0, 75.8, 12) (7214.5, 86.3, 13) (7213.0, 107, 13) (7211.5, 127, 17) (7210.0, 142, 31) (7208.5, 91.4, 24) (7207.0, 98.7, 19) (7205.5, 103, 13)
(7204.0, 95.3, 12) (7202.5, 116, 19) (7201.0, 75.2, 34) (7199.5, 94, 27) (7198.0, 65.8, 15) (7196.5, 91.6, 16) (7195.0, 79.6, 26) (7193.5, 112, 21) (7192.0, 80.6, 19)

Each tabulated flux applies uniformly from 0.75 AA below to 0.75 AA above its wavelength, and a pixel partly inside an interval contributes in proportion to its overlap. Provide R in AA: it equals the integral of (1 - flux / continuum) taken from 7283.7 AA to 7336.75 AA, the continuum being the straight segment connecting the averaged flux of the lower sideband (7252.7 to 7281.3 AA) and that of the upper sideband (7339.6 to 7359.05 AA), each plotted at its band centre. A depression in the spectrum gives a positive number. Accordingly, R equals -3.09 AA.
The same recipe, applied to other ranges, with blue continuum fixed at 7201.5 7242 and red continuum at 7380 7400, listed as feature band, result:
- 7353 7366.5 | 0.67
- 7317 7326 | -2.14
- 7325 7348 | -1.26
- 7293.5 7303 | -1.53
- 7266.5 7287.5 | 1.57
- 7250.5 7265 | 0.28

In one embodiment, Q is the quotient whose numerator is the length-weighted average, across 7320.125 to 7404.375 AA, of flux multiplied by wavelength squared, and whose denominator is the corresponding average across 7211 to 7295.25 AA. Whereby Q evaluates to 1.07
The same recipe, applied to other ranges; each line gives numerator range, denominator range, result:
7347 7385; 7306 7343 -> 0.95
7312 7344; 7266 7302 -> 1.11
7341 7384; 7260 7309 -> 1.05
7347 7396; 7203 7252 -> 1.01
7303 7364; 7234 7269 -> 1.03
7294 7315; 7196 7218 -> 1.09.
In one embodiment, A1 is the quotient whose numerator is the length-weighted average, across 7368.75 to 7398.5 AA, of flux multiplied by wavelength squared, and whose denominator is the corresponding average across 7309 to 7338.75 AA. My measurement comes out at 0.93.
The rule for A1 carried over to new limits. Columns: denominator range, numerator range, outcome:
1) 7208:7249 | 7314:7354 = 1.08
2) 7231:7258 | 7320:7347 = 1.09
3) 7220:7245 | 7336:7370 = 1.04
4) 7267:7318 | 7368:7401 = 1.04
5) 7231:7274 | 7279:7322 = 1.00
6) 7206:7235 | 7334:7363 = 1.04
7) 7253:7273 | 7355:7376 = 1.01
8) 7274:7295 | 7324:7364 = 1.12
